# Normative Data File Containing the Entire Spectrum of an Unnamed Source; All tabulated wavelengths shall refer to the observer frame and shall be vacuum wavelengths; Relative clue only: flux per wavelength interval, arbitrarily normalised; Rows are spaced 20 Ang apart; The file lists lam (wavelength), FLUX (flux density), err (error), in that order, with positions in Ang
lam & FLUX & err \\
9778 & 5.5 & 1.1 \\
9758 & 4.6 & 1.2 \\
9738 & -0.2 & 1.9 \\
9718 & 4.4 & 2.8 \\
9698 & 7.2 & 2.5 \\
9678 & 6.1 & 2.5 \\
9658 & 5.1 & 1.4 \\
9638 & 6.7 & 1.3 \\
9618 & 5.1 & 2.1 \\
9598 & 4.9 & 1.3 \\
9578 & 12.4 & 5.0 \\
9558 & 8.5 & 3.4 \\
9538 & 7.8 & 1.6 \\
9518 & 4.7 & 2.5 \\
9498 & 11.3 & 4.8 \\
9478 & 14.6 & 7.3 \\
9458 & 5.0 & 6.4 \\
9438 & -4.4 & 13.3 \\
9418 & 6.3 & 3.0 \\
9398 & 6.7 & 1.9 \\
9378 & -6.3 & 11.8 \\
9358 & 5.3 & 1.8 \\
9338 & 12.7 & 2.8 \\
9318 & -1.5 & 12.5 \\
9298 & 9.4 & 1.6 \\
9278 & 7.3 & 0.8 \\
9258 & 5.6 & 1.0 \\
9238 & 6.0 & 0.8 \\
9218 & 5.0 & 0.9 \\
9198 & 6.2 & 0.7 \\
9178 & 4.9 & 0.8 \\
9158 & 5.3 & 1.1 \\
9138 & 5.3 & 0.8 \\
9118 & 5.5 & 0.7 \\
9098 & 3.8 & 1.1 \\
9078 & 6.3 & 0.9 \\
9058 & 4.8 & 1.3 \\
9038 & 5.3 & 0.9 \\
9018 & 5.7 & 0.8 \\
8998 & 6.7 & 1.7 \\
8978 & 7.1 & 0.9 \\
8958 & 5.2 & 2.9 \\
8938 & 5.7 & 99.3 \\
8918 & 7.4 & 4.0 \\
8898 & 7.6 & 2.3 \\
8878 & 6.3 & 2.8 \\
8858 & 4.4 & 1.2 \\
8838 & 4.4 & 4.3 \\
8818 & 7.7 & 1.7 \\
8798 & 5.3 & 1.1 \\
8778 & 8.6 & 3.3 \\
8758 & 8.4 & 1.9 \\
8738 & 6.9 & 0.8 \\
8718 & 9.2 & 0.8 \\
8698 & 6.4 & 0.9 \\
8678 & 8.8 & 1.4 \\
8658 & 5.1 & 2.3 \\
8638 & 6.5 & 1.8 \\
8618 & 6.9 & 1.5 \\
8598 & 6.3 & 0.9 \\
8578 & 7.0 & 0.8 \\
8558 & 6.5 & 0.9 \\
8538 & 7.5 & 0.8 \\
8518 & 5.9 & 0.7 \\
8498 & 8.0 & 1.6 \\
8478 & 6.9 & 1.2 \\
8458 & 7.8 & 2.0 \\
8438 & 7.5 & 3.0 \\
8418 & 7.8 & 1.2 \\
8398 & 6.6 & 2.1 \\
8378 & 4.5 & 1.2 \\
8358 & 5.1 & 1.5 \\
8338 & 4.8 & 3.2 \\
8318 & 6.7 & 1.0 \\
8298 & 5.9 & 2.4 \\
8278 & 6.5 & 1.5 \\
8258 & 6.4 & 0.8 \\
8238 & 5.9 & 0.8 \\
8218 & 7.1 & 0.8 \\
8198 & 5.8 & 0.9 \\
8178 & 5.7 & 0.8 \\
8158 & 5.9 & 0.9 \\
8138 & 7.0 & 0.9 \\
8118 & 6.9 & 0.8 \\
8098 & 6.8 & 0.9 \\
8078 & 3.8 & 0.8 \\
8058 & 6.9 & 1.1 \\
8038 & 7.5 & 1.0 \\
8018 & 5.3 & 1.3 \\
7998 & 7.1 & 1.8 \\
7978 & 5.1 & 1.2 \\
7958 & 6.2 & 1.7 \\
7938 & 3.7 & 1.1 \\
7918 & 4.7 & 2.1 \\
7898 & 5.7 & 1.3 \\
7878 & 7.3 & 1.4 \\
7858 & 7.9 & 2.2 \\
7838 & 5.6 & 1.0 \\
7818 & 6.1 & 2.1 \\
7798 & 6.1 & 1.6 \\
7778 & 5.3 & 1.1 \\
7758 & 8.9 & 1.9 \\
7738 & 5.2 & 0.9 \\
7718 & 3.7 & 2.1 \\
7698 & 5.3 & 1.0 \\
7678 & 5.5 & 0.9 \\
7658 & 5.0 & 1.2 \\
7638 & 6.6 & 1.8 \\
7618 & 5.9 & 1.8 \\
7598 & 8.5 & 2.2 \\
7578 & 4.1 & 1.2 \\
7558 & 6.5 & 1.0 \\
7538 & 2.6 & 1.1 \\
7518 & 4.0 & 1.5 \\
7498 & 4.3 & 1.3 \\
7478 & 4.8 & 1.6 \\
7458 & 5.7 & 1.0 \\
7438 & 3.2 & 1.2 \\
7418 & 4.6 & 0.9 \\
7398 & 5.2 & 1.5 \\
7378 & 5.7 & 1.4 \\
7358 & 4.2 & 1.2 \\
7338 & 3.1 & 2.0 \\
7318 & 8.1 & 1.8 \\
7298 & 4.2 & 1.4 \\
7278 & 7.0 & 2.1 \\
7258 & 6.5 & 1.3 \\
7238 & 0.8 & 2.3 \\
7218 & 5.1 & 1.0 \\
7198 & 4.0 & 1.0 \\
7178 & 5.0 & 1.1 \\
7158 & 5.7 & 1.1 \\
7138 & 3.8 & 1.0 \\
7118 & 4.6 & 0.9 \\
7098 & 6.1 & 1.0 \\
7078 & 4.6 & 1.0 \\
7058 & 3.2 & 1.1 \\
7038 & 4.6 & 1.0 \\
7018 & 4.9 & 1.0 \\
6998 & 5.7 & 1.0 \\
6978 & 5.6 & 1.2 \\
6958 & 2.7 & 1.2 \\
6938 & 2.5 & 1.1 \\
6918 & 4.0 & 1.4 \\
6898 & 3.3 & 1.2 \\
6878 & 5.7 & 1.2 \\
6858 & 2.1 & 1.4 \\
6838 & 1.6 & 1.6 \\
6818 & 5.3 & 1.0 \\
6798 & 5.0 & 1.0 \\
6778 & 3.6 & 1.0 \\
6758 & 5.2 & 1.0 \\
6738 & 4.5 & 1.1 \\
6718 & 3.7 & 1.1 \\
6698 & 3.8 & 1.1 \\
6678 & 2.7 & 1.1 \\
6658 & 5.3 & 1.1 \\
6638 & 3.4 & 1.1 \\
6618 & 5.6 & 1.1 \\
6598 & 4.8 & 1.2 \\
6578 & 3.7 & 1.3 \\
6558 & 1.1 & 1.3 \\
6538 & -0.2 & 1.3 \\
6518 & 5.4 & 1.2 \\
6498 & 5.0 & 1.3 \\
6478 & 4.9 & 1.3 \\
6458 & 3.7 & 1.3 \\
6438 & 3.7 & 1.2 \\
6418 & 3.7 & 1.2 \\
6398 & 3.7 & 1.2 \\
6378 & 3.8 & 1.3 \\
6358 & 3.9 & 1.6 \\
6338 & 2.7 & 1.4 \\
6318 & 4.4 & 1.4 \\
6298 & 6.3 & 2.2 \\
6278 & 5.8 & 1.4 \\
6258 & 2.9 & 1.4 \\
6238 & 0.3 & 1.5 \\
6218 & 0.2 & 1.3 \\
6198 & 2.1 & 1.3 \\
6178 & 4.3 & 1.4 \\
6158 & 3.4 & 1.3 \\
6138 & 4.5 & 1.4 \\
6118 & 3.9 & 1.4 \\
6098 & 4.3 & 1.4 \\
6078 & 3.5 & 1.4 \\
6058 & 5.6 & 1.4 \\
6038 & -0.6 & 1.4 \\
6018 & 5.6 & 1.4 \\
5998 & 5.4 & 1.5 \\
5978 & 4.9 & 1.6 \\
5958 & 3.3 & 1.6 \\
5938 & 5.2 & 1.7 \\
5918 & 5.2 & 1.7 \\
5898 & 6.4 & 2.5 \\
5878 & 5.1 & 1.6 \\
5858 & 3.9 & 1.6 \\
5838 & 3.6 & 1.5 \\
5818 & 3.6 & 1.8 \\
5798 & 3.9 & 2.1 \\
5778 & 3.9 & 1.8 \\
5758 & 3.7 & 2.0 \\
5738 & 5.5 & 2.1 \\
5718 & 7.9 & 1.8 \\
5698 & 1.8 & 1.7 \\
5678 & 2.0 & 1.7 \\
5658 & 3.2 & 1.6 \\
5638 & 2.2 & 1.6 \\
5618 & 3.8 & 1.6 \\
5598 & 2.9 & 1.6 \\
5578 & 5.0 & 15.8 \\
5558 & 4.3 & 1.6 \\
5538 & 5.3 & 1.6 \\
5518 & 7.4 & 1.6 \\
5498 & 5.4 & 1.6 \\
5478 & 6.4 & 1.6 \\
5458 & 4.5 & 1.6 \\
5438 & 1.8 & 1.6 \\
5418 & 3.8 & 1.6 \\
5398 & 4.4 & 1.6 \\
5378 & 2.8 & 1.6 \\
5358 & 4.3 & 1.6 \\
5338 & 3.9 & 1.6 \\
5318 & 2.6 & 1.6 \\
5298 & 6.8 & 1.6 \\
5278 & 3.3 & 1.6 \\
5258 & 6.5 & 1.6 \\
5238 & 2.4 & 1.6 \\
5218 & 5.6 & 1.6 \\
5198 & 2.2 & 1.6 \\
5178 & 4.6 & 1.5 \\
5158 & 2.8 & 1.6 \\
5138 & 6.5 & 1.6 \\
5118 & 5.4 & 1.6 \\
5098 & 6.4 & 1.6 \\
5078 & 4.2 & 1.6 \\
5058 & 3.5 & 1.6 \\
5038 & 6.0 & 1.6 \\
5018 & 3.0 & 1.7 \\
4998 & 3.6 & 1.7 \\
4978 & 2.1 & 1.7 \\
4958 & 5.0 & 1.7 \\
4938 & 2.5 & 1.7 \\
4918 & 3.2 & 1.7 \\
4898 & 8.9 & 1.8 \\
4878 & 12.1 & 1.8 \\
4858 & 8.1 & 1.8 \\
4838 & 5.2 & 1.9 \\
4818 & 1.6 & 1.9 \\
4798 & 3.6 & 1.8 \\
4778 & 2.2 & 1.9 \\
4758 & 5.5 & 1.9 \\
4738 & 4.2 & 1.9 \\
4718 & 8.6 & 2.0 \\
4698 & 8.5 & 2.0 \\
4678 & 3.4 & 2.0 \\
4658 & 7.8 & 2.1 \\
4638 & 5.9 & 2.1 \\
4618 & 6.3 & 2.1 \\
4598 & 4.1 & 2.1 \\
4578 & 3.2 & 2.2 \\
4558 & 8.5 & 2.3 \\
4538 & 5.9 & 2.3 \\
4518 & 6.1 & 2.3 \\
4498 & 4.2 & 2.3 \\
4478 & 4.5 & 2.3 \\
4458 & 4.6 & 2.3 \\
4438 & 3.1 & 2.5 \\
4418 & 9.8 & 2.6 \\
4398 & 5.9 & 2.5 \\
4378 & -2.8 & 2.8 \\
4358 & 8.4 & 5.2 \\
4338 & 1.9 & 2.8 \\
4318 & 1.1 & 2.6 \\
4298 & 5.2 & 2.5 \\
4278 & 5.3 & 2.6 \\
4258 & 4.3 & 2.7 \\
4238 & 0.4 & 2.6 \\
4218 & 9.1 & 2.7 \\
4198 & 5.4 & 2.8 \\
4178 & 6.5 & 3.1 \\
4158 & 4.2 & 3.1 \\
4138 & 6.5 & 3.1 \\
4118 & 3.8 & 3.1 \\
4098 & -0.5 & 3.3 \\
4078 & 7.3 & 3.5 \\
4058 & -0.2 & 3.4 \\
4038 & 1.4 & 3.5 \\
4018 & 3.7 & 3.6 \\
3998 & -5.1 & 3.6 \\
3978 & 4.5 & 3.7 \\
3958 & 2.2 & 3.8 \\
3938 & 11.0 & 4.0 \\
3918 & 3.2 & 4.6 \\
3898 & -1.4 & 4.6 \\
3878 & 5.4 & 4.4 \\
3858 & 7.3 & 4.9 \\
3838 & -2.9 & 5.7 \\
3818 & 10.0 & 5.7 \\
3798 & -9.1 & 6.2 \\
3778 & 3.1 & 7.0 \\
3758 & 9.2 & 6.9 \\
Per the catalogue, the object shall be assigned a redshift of 0.741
